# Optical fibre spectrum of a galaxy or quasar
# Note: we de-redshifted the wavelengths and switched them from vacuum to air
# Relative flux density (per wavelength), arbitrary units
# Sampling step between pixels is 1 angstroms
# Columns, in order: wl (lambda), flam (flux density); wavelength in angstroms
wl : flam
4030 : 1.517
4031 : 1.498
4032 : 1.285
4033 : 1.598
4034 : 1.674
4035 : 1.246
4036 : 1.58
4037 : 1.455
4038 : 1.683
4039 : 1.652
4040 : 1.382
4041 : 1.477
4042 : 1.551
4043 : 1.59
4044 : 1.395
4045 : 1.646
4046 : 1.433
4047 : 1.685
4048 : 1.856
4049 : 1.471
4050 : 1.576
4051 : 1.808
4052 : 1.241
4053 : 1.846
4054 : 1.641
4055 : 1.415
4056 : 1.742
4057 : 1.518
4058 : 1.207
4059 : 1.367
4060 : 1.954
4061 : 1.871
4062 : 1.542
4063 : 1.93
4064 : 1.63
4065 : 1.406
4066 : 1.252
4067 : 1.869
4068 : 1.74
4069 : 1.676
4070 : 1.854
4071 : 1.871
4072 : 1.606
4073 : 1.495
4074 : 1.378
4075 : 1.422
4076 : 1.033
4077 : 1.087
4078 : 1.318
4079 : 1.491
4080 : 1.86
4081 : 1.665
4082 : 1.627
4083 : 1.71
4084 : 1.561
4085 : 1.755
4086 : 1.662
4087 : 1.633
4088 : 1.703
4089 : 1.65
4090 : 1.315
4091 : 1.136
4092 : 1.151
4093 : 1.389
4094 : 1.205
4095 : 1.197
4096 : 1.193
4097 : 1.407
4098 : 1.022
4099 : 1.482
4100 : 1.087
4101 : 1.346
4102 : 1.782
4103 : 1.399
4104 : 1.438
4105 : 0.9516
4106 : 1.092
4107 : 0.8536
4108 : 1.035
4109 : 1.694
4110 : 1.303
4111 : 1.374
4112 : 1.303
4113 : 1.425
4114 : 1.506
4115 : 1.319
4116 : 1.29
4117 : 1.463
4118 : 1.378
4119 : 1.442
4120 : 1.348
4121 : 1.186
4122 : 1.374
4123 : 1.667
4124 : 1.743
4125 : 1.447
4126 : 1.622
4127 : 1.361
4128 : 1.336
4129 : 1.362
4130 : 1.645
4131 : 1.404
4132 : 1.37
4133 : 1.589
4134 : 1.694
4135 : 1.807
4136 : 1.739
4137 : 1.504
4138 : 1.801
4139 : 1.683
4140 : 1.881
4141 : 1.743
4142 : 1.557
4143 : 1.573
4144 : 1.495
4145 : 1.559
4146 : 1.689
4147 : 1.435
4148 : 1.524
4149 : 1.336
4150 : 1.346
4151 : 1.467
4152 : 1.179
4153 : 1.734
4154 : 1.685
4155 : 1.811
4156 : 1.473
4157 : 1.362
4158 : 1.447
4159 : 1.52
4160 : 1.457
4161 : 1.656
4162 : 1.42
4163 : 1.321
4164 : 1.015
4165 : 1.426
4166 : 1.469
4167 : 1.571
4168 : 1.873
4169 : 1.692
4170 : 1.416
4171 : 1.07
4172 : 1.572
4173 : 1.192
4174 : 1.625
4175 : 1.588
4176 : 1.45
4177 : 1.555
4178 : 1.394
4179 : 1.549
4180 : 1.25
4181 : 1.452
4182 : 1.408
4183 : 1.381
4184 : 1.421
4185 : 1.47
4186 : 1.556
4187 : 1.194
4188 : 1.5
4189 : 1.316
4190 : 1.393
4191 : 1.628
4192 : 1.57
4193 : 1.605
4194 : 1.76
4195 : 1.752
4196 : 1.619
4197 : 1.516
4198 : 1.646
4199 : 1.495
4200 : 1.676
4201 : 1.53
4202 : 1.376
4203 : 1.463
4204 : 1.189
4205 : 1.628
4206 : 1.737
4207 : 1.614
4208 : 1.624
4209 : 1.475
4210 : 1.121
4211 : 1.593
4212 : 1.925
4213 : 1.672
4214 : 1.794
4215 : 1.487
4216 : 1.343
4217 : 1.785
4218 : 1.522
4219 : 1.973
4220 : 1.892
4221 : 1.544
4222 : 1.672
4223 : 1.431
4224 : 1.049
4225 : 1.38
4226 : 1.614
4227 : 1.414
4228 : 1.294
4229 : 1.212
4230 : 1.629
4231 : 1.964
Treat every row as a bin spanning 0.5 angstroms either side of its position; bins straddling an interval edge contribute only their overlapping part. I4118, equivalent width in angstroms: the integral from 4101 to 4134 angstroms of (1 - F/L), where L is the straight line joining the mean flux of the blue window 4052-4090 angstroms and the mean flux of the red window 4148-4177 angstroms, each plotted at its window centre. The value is 2.88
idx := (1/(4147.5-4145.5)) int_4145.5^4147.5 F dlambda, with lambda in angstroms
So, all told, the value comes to 1.56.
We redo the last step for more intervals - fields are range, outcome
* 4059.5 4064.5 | 1.79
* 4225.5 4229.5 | 1.38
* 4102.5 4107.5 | 1.15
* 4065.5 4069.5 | 1.63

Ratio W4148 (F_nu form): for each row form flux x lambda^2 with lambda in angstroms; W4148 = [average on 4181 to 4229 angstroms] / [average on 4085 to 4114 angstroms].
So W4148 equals 1.20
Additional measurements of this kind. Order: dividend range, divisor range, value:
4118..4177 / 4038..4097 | 1.02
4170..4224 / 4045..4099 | 1.06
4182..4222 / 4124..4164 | 1.04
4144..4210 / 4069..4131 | 1.09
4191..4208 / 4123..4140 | 1.03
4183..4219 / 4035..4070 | 1.05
